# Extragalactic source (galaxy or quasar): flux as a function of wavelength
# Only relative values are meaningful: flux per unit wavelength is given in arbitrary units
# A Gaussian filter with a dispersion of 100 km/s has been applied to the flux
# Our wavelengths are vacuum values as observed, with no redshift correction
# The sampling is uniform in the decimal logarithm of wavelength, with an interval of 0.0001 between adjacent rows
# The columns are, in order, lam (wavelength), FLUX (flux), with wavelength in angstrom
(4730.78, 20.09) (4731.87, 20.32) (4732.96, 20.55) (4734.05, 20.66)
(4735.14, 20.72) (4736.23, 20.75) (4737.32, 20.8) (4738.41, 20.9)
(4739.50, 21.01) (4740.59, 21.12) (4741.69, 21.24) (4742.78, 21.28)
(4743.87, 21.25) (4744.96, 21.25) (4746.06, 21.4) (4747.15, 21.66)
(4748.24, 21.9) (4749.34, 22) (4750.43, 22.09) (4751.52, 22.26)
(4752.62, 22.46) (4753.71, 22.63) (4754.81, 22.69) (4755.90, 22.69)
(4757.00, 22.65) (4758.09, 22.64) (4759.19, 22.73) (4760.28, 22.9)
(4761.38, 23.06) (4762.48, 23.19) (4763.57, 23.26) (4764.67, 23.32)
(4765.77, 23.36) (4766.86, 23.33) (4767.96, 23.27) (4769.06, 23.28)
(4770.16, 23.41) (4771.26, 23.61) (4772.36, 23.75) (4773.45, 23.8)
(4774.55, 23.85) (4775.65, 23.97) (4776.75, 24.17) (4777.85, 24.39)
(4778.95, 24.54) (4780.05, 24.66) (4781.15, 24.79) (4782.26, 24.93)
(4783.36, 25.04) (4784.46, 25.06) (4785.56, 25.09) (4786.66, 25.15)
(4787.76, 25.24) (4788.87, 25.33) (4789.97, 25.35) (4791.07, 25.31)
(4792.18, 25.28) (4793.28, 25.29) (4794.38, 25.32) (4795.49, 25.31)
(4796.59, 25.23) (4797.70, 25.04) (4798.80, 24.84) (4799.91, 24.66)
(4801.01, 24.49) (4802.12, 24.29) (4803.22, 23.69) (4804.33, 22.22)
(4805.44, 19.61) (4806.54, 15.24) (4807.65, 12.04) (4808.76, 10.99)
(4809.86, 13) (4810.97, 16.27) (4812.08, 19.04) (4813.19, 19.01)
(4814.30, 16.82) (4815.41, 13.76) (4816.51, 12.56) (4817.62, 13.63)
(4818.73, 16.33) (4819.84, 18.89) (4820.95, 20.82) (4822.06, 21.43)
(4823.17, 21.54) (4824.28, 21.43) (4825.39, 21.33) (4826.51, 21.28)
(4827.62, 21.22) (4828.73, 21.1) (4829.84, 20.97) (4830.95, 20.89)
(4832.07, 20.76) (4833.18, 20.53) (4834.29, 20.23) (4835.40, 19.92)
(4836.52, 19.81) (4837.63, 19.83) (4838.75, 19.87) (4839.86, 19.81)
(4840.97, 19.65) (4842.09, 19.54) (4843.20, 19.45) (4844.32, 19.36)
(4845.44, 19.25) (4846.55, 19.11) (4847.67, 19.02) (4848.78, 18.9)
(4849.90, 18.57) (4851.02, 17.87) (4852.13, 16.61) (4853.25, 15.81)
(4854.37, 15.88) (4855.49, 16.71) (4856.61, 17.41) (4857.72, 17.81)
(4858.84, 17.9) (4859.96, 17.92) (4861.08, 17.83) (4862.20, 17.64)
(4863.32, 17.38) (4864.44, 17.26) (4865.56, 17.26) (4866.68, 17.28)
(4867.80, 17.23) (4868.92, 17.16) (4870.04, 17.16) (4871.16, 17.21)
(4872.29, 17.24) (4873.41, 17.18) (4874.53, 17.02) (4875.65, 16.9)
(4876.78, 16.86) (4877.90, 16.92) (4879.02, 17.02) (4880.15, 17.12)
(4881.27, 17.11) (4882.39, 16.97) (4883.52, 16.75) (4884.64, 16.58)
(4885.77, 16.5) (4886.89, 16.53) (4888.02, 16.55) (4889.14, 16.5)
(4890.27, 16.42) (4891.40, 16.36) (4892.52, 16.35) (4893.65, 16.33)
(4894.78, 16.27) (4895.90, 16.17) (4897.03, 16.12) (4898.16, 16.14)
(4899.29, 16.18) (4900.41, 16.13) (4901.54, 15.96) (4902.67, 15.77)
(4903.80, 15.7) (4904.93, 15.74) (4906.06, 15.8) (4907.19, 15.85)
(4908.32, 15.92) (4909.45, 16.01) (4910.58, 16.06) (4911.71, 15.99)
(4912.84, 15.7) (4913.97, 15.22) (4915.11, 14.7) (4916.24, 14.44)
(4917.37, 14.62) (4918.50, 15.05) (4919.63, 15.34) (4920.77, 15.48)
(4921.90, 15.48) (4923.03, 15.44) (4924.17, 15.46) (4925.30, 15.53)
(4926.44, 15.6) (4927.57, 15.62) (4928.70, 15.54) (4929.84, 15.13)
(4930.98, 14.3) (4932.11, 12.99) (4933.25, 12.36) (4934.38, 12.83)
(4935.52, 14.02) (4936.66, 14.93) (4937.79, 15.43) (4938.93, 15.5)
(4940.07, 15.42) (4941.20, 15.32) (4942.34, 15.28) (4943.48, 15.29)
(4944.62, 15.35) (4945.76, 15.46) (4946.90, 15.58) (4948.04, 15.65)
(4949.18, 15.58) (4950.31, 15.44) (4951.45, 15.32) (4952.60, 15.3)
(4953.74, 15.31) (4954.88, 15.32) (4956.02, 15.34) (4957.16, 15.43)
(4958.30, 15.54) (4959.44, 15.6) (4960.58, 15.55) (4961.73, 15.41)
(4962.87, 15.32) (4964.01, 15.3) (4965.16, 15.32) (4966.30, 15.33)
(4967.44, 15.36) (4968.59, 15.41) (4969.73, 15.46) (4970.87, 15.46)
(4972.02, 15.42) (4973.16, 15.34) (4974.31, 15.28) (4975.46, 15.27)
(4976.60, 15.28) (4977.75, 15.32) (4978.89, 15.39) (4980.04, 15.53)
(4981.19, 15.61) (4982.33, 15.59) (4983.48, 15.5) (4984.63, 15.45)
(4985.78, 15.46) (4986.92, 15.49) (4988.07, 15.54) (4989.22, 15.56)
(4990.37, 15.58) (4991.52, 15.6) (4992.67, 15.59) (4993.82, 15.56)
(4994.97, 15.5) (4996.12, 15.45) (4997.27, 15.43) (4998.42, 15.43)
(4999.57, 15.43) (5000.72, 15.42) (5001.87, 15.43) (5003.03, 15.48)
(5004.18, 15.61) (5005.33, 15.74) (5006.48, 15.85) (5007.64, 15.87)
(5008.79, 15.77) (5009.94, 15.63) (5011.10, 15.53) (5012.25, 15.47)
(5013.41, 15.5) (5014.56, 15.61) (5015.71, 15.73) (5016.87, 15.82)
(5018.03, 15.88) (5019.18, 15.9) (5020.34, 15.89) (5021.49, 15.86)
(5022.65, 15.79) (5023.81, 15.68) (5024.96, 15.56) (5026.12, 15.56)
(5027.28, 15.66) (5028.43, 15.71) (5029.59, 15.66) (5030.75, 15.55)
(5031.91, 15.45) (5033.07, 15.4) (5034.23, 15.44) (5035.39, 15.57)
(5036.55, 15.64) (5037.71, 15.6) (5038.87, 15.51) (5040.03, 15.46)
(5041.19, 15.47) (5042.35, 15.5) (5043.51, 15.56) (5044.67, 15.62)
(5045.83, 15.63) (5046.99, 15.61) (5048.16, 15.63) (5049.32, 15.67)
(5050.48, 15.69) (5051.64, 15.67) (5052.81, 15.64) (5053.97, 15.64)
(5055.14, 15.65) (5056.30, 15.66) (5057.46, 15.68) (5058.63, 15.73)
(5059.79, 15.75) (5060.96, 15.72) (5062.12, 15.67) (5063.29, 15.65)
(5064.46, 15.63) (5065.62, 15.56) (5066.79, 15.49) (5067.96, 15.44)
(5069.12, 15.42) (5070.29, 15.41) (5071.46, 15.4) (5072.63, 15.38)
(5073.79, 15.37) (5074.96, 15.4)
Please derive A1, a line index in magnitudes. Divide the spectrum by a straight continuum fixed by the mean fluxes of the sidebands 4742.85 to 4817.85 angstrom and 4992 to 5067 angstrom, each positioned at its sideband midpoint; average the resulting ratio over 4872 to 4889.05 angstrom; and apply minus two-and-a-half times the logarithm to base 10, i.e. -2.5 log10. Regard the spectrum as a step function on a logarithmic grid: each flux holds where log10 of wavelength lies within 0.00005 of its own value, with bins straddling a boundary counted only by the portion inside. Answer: 0.16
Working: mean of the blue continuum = 22.2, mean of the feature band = 16.9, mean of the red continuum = 15.6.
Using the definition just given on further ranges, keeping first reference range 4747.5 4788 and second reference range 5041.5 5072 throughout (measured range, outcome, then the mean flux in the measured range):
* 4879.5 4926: 0.24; 16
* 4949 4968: 0.19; 15.4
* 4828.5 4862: 0.14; 18.9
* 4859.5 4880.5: 0.20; 17.2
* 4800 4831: 0.18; 18.8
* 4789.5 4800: -0.11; 25.2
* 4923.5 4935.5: 0.30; 14.5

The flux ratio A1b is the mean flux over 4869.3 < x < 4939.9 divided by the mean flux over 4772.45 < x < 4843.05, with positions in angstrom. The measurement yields 0.74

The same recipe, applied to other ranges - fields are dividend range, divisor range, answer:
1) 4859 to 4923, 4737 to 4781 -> 0.72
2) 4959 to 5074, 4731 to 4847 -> 0.72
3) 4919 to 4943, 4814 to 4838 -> 0.77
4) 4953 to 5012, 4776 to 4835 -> 0.72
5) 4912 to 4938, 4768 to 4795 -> 0.60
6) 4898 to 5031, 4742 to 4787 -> 0.66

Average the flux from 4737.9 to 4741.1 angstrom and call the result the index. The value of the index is 21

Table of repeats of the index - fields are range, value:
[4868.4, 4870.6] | 17.2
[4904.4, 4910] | 15.9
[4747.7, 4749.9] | 21.9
